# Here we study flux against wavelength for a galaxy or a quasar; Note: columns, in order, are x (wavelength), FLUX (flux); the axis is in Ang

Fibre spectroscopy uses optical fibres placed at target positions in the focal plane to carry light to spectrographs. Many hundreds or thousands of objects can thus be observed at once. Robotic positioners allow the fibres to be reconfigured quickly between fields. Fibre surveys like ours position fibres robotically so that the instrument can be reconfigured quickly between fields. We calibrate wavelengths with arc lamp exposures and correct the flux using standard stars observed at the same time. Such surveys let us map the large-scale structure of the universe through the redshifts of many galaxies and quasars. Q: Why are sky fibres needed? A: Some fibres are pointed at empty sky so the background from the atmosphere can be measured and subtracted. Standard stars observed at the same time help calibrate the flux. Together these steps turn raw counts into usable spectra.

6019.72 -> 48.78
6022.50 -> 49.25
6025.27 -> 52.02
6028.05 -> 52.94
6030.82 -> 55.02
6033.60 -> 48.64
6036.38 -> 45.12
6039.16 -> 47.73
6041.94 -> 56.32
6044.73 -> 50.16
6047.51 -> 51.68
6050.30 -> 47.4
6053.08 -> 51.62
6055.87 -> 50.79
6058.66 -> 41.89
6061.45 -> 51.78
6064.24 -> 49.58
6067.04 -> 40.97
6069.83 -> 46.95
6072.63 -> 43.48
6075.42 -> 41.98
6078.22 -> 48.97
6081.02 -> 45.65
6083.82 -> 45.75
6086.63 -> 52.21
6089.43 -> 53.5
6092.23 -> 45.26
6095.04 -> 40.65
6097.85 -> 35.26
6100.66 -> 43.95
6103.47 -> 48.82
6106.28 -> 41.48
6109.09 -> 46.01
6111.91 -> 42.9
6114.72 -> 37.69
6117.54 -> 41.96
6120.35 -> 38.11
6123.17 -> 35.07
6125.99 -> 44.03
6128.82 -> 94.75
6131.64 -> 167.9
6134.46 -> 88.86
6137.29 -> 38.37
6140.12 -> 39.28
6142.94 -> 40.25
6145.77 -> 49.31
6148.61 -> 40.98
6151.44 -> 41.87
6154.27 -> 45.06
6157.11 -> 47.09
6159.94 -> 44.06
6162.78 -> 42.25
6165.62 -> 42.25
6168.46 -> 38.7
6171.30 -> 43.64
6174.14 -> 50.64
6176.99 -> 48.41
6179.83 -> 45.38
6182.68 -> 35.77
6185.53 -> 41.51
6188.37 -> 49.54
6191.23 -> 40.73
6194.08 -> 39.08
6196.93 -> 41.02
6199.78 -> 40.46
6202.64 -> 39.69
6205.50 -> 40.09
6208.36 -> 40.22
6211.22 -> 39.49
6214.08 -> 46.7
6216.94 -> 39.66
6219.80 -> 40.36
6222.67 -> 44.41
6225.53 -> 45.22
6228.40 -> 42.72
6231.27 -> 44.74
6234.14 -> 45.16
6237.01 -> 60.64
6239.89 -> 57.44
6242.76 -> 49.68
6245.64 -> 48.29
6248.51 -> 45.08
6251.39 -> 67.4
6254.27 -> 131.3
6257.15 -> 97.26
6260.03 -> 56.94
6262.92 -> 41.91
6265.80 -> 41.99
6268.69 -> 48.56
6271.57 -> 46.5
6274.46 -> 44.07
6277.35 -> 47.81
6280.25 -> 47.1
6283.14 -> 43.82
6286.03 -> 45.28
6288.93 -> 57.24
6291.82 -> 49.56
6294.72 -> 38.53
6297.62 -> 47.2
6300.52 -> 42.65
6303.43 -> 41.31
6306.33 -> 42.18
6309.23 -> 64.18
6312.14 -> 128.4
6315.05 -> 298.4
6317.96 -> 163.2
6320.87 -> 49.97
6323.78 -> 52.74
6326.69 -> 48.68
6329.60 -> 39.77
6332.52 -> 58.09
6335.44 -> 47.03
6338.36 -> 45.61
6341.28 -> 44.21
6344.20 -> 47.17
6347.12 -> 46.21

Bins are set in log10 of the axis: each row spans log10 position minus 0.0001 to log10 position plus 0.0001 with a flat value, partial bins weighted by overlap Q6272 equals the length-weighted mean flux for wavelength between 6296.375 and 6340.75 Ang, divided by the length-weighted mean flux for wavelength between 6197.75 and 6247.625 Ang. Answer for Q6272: 1.7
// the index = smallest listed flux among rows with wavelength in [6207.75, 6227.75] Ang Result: 39.49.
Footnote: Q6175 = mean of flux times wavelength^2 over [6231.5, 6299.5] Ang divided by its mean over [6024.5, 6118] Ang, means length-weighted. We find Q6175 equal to 1.2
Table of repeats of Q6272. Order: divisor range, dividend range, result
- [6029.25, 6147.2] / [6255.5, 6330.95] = 1.32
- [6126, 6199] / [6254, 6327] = 1.34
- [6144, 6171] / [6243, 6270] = 1.47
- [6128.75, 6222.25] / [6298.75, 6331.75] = 1.80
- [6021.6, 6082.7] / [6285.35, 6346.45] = 1.42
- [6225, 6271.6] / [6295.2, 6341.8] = 1.31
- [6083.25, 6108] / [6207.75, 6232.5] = 0.94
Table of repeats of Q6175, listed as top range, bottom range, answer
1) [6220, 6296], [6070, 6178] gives 1.13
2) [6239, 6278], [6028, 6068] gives 1.28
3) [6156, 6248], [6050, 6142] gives 0.90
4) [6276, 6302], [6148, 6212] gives 1.13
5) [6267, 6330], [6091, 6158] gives 1.40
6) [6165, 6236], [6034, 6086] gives 0.94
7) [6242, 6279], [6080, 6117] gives 1.40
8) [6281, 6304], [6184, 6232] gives 1.12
